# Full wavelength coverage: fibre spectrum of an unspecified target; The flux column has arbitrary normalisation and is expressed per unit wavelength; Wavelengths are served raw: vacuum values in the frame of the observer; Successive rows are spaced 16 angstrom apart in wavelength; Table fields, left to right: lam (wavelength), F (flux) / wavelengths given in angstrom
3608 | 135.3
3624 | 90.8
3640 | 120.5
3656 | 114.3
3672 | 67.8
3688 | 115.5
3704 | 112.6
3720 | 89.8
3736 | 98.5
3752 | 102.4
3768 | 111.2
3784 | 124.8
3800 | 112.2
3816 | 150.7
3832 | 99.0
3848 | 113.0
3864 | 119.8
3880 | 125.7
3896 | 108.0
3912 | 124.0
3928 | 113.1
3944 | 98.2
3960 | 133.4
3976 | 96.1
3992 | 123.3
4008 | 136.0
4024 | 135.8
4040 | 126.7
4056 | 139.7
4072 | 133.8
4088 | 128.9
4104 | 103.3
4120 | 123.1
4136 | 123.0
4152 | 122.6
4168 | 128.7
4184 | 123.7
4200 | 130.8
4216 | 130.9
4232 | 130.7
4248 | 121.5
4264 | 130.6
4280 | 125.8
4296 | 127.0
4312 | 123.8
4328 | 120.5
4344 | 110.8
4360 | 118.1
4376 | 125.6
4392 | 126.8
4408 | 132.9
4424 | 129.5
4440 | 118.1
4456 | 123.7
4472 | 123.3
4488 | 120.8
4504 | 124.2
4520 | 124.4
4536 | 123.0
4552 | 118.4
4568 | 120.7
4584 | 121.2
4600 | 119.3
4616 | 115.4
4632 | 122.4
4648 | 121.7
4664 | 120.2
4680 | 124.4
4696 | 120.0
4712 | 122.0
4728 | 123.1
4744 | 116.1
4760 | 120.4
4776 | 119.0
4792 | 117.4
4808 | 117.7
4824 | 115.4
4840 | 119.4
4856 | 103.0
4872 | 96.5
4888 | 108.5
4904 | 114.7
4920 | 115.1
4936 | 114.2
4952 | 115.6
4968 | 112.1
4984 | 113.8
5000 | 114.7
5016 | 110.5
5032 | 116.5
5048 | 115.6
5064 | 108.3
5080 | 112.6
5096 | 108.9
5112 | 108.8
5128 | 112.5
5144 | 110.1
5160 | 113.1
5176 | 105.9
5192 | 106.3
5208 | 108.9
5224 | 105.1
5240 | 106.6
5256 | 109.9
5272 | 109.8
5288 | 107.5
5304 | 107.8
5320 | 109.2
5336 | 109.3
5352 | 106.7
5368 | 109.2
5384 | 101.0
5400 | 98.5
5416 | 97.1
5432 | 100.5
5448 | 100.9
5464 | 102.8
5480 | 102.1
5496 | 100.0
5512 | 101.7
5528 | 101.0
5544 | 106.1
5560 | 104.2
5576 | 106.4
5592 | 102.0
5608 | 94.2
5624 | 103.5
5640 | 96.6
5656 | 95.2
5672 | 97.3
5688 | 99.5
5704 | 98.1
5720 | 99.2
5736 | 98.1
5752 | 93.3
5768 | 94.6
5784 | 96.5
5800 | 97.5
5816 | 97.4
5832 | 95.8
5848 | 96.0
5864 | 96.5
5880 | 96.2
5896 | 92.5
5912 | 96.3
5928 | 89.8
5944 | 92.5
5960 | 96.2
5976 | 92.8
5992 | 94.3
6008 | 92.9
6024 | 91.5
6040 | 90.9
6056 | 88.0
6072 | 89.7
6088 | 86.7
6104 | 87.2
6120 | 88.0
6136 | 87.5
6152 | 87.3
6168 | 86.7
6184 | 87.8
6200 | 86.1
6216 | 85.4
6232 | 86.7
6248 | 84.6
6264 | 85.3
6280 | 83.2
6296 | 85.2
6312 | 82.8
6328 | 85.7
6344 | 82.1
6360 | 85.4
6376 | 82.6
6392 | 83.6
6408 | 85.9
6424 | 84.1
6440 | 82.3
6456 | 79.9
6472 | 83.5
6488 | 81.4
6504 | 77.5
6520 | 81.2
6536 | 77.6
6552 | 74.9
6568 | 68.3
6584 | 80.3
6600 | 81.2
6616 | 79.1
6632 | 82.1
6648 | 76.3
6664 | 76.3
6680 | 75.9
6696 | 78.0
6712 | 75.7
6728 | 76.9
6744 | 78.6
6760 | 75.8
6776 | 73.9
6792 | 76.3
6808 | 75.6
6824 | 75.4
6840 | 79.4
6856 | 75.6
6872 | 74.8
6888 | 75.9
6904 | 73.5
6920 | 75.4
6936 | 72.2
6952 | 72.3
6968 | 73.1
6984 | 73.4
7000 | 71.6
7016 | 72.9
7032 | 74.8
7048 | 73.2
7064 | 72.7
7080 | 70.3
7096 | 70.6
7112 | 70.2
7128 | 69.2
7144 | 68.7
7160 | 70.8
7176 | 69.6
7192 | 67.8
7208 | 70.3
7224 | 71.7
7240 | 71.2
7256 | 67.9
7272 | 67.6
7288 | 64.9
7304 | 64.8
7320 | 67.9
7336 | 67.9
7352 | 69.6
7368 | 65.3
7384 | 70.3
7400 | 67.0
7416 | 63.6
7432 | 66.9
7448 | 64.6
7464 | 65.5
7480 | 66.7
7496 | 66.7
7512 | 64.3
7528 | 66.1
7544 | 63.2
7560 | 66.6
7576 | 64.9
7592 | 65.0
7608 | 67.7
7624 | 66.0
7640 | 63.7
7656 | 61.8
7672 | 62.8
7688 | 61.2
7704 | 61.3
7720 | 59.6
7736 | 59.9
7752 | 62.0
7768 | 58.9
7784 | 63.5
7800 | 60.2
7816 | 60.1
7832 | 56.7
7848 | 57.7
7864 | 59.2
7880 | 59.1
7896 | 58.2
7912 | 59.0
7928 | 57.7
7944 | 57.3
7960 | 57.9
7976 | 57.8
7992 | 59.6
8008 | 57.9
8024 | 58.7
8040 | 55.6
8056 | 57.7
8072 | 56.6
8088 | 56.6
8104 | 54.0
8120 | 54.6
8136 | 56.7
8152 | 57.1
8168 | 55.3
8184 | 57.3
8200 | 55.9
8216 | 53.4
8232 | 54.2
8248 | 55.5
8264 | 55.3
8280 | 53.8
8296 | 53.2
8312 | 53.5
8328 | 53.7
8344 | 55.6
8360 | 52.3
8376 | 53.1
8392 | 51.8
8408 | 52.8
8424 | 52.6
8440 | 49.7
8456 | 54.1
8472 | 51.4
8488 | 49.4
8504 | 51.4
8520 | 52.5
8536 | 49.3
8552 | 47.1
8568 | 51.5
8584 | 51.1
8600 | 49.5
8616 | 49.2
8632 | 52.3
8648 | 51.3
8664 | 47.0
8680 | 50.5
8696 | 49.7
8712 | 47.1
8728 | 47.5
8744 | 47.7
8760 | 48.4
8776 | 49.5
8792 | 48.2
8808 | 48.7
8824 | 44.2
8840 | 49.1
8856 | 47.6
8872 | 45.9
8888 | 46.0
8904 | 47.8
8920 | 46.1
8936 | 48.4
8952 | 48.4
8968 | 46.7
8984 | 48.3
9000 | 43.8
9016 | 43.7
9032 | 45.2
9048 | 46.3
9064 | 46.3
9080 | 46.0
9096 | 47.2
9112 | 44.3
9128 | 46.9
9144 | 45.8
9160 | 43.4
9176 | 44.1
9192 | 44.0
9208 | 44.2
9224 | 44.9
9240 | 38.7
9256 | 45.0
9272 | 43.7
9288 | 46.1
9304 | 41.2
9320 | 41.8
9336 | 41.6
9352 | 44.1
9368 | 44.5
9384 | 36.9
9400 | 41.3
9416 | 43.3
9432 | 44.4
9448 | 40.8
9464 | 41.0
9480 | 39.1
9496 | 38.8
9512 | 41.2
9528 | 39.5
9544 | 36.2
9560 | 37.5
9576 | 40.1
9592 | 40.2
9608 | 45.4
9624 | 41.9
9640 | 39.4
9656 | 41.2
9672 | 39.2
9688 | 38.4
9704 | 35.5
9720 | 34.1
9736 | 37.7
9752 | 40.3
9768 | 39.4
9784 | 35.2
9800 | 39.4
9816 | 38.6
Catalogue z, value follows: 0.00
